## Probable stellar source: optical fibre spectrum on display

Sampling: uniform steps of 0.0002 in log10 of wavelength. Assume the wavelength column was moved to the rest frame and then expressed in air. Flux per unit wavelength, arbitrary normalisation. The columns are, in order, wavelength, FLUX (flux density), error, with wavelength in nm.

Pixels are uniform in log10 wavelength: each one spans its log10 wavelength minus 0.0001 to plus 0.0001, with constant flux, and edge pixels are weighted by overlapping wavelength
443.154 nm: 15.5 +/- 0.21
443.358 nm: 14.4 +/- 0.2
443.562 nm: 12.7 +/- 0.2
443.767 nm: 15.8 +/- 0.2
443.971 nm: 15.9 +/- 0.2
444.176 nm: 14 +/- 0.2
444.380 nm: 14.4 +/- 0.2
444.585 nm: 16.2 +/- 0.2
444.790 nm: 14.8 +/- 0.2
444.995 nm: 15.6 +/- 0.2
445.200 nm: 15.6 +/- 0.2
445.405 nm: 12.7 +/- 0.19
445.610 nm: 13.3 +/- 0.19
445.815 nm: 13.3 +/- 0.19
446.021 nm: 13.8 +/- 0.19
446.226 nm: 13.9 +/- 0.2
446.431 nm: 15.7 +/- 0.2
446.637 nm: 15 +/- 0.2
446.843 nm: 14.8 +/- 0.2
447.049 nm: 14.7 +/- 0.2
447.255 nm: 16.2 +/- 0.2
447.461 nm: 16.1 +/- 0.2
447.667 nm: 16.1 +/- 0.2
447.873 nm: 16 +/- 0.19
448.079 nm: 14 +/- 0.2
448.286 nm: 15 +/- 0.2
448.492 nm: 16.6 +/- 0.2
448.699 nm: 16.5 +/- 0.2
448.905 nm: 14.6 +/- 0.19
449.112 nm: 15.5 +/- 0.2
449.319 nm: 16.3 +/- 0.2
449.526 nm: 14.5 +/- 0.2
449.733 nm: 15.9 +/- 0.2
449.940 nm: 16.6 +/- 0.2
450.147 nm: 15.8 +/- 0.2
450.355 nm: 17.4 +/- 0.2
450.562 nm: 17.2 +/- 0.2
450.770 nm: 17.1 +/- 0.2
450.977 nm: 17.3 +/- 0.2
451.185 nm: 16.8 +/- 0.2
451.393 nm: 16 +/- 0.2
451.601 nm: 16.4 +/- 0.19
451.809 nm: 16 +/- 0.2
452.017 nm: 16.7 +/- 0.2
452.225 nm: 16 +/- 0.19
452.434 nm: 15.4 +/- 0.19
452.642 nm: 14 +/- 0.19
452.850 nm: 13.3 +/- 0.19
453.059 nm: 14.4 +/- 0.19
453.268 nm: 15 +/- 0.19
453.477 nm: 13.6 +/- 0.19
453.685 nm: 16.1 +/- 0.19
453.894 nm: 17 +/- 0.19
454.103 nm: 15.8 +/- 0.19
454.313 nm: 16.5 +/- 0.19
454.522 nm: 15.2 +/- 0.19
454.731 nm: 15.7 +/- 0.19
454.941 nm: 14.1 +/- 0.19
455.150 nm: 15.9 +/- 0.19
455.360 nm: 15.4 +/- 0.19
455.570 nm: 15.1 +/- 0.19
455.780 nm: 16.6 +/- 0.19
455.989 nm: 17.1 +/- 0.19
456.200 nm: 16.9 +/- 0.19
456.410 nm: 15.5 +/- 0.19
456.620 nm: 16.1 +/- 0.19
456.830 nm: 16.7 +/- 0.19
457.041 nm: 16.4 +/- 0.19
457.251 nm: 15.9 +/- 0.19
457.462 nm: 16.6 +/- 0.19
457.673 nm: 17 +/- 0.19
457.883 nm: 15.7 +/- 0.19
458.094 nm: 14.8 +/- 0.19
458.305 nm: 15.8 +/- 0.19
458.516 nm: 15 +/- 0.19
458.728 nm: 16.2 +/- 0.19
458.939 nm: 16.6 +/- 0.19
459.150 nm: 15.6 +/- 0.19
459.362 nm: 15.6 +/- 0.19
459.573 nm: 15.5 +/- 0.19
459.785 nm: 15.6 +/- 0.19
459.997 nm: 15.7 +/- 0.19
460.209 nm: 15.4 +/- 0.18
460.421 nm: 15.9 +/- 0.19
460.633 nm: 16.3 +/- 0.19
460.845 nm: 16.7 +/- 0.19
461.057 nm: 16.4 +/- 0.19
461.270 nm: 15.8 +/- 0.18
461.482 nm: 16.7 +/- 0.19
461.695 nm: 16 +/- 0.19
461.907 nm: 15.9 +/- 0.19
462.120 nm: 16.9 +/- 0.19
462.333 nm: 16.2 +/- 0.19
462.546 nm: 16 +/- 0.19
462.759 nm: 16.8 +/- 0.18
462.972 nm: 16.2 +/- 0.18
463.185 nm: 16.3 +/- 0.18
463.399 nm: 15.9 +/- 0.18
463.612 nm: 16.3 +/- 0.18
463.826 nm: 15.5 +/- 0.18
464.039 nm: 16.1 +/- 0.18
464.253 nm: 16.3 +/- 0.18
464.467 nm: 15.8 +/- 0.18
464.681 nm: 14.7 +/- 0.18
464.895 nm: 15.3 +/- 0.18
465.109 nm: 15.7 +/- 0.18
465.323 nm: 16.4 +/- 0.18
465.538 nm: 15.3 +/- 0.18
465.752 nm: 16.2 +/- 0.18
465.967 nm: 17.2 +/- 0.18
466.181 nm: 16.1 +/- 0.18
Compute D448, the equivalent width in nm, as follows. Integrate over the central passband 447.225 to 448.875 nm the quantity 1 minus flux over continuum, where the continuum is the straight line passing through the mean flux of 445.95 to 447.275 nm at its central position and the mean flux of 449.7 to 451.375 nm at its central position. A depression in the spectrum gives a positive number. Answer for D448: -0.02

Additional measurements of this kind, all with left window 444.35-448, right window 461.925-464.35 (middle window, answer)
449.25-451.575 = -0.19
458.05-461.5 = 0.02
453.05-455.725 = 0.02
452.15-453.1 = 0.05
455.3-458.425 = -0.08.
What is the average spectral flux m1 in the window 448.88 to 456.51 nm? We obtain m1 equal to 15.8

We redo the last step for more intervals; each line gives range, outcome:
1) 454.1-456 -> 15.7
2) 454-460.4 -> 15.9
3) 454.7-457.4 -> 16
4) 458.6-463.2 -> 16.1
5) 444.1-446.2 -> 14.4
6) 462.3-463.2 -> 16.3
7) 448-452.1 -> 16.1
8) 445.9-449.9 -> 15.3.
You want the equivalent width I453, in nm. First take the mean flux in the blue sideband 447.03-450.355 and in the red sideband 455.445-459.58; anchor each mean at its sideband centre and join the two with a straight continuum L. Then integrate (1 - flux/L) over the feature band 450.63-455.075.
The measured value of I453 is 0.06 nm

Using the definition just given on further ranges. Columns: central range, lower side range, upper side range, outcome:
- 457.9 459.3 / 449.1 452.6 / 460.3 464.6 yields 0.047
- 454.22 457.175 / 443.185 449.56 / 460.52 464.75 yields -0.054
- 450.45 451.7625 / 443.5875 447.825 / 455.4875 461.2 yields -0.120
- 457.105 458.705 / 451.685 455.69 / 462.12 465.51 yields -0.027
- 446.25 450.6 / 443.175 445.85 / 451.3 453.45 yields -0.225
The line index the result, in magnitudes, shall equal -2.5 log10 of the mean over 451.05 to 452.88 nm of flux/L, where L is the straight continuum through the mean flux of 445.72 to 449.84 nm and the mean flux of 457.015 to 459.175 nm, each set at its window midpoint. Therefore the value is -0.015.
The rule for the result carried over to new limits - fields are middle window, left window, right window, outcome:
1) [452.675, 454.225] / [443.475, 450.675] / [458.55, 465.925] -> 0.04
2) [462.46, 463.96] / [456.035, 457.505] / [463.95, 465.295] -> -0.02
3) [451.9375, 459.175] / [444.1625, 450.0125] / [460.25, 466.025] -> -0.01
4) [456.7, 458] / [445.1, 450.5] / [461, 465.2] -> -0.04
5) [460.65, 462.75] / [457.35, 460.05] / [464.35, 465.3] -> -0.04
